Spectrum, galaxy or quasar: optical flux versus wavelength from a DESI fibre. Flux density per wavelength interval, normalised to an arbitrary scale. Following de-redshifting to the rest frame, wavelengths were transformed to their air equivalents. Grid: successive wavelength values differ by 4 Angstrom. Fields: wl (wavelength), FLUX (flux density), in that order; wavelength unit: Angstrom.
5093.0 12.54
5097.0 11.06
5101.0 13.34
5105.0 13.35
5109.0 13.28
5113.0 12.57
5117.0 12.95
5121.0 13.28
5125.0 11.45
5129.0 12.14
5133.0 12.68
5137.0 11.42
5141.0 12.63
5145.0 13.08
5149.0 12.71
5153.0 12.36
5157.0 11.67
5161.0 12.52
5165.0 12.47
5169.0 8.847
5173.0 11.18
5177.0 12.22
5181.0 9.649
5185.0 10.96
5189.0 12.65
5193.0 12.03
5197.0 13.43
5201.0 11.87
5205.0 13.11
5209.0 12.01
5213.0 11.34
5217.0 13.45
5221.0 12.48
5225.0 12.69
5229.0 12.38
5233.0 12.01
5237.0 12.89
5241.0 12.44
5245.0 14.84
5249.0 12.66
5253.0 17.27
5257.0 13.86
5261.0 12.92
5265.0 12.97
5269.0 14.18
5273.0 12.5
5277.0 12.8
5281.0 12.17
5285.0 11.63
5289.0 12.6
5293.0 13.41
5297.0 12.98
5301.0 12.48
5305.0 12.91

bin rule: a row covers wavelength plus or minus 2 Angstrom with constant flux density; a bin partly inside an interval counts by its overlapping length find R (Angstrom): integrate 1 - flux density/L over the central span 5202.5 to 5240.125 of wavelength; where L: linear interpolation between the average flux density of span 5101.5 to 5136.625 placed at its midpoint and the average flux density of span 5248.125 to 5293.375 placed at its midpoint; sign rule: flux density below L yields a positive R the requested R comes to 1.7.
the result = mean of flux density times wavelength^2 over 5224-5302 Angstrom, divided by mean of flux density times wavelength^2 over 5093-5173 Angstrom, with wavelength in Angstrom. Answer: 1.12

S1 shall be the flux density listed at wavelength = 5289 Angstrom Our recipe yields 12.6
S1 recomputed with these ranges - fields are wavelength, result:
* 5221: 12.48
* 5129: 12.14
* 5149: 12.71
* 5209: 12.01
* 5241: 12.44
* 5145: 13.08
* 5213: 11.34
